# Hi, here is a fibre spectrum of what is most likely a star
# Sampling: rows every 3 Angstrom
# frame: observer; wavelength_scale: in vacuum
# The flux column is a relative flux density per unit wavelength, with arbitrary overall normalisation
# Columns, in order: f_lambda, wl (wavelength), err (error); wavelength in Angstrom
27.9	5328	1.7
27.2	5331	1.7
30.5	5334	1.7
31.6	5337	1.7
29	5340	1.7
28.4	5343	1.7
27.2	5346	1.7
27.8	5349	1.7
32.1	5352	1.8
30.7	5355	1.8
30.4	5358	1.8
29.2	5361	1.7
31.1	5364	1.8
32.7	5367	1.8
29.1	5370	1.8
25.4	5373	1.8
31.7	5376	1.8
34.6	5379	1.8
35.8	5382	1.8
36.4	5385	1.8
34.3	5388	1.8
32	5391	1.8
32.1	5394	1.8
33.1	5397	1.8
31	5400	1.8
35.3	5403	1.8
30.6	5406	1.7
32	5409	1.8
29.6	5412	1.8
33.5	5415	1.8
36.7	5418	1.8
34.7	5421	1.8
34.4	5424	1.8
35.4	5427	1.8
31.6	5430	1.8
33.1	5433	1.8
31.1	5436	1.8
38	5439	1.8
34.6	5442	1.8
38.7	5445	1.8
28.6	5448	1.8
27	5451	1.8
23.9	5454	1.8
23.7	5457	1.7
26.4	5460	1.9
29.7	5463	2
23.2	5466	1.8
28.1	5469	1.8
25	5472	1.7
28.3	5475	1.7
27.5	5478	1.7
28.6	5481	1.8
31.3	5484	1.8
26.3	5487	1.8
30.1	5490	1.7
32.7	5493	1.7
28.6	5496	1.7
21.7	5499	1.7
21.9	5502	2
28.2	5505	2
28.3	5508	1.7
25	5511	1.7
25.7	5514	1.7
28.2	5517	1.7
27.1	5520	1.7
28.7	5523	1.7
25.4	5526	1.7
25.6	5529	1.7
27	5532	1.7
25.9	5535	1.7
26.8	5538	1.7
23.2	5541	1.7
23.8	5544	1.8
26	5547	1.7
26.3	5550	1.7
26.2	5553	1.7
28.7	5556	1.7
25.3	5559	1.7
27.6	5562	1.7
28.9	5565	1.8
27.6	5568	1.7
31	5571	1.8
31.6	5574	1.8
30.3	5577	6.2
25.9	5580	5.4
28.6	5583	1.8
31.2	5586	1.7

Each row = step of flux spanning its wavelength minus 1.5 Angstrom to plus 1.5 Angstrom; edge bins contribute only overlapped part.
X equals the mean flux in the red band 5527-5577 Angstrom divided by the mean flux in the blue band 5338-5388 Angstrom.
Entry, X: 0.88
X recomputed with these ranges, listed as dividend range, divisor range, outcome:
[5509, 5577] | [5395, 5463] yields 0.85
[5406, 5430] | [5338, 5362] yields 1.14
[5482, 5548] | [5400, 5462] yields 0.84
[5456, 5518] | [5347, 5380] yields 0.89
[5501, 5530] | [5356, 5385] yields 0.84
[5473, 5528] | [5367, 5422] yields 0.84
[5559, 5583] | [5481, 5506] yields 1.04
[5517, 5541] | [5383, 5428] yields 0.79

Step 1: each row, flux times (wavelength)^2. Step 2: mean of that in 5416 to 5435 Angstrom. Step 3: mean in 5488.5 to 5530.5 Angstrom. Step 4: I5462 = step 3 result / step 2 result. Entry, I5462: 0.81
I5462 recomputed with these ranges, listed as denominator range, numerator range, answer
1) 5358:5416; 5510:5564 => 0.87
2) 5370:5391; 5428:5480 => 0.92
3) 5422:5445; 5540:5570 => 0.81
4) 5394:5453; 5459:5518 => 0.85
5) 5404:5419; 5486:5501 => 0.88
